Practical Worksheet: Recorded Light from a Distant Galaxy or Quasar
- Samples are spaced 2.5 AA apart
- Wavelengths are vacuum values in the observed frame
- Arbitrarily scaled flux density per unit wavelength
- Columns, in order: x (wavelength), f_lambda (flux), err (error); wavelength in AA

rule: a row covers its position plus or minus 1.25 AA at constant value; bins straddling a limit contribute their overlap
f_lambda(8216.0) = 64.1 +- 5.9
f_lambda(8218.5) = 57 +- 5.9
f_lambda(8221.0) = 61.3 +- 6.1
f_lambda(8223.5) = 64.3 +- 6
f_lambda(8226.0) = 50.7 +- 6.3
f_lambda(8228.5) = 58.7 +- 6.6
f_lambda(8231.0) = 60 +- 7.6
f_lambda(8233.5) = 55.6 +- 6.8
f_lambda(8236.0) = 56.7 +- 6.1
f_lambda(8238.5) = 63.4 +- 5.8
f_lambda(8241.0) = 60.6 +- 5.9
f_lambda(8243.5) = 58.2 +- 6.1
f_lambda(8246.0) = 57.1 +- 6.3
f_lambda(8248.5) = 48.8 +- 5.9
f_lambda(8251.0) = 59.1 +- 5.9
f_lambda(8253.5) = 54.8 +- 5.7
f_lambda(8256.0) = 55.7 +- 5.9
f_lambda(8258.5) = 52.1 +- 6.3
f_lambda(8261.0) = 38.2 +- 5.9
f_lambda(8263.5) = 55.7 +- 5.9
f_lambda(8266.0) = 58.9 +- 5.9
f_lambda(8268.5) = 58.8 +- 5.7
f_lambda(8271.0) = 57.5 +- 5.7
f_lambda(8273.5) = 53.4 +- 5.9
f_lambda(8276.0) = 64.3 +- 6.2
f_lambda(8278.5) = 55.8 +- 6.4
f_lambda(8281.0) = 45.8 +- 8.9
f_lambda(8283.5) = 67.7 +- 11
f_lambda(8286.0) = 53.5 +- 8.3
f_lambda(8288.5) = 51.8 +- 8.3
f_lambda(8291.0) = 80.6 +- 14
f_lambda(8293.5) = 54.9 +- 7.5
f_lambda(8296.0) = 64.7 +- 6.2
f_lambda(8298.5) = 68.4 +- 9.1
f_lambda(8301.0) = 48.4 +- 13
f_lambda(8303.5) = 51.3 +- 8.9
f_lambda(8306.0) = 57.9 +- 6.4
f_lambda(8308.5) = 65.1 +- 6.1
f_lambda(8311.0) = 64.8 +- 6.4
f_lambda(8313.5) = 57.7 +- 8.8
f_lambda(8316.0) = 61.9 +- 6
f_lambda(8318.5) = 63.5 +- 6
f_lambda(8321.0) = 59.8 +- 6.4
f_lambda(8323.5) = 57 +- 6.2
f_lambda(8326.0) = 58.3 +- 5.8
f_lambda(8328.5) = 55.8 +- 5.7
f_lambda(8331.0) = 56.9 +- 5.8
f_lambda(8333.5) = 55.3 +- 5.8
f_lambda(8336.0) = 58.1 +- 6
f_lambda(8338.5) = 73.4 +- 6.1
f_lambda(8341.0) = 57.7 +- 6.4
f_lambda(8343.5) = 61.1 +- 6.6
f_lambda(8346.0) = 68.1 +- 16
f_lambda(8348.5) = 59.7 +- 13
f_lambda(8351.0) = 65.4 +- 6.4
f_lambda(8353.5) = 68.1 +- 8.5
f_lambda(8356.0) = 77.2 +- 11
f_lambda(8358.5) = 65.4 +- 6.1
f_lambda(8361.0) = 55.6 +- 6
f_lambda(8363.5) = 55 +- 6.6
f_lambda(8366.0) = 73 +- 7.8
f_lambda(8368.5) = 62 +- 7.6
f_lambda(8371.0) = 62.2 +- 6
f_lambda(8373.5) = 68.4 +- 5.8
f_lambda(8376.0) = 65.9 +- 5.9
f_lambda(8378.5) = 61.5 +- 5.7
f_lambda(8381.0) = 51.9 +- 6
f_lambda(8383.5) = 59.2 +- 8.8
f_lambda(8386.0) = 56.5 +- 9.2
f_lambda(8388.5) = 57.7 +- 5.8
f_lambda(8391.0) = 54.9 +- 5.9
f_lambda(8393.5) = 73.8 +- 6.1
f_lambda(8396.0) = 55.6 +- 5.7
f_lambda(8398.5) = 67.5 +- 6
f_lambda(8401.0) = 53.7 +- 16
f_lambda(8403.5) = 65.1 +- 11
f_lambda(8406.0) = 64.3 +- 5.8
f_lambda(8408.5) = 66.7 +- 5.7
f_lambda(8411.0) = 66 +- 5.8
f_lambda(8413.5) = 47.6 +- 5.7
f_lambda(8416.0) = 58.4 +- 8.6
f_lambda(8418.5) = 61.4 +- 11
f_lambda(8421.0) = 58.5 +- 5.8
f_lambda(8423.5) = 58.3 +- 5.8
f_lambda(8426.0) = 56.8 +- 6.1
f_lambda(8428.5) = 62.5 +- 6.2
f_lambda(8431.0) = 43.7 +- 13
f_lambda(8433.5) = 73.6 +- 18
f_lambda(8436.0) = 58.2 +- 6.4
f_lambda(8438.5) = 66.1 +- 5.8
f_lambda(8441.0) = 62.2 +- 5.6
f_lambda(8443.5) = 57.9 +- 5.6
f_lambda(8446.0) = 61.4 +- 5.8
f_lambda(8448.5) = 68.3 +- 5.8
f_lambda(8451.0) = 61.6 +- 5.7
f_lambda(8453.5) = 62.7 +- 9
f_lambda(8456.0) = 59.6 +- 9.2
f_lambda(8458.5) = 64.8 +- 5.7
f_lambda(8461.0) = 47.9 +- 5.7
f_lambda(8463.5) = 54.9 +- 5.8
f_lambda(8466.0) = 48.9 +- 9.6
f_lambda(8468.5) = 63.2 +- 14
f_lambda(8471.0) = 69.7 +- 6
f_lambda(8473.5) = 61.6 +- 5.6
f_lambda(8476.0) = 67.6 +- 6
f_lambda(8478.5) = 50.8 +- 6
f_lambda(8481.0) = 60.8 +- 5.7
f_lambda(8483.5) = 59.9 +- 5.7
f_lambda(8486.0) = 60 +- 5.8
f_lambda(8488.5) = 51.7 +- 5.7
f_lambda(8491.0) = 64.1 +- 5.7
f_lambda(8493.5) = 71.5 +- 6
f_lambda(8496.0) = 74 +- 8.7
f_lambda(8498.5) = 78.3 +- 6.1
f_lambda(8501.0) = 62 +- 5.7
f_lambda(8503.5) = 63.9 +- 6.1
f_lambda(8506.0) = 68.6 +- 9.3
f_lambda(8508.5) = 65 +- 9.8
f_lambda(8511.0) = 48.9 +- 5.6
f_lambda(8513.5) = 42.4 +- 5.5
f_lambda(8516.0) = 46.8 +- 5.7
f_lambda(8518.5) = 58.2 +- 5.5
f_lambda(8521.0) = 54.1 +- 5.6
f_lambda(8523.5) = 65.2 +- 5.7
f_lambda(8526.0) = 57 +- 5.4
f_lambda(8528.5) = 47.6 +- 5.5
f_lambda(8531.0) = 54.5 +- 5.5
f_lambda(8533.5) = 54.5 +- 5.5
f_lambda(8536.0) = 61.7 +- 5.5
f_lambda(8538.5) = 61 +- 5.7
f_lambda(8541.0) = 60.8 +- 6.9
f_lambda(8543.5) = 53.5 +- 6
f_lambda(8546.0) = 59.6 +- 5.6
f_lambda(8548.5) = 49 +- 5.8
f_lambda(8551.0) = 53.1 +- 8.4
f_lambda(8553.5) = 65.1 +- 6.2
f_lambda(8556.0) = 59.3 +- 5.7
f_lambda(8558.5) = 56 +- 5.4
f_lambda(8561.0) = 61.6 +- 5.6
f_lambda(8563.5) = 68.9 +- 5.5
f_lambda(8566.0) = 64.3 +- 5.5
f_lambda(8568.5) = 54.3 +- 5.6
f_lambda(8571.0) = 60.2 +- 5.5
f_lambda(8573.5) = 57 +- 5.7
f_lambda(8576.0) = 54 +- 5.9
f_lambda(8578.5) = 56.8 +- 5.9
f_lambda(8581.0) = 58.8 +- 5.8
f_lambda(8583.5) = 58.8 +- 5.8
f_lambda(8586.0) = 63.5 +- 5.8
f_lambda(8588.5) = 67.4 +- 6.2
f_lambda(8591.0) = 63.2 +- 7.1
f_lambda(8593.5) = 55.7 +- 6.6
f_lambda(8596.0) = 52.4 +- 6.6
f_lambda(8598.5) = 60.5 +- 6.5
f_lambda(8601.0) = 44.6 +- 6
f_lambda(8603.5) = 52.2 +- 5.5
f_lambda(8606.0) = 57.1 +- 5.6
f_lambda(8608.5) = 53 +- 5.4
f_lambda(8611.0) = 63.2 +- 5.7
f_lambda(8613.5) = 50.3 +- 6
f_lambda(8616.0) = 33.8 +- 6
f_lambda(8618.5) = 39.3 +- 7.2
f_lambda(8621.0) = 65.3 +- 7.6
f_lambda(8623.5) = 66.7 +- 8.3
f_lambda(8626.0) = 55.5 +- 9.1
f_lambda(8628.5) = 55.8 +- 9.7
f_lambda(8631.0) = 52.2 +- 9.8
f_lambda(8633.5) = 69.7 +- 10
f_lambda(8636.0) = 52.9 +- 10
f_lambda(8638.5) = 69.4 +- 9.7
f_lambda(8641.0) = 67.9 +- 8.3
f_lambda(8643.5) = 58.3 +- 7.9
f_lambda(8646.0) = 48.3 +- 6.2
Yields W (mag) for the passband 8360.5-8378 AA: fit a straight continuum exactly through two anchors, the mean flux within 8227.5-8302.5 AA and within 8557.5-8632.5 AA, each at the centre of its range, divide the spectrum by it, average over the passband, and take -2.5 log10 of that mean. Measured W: -0.11 mag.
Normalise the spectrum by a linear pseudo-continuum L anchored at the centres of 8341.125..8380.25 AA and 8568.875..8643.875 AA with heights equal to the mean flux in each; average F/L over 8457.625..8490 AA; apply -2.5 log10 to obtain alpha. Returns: 0.04 mag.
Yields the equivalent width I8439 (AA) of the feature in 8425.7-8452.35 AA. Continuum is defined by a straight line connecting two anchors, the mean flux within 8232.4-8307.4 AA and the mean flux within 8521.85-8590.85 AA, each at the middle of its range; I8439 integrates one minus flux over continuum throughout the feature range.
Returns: -1.5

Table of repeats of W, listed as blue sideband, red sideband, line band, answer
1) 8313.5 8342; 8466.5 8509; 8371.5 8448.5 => 0.02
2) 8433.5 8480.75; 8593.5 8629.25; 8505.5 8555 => 0.02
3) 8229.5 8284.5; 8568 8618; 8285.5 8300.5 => -0.11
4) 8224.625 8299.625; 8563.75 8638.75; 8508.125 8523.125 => 0.09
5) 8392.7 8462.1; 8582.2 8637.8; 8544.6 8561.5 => 0.00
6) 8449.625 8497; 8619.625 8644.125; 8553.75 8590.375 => 0.02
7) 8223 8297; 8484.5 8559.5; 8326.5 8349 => -0.05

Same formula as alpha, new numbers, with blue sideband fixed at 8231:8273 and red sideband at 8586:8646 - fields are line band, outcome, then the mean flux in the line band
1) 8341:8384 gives -0.13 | 63.4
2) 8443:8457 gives -0.11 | 62.2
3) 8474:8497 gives -0.10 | 62.1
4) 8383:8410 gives -0.10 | 61.5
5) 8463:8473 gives -0.06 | 59.7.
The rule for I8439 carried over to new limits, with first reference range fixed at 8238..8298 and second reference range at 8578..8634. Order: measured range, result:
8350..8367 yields -2.58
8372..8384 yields -0.99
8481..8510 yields -4.38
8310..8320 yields -0.84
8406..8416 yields -0.64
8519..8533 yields 0.16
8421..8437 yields -0.60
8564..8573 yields -0.62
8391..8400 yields -1.11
